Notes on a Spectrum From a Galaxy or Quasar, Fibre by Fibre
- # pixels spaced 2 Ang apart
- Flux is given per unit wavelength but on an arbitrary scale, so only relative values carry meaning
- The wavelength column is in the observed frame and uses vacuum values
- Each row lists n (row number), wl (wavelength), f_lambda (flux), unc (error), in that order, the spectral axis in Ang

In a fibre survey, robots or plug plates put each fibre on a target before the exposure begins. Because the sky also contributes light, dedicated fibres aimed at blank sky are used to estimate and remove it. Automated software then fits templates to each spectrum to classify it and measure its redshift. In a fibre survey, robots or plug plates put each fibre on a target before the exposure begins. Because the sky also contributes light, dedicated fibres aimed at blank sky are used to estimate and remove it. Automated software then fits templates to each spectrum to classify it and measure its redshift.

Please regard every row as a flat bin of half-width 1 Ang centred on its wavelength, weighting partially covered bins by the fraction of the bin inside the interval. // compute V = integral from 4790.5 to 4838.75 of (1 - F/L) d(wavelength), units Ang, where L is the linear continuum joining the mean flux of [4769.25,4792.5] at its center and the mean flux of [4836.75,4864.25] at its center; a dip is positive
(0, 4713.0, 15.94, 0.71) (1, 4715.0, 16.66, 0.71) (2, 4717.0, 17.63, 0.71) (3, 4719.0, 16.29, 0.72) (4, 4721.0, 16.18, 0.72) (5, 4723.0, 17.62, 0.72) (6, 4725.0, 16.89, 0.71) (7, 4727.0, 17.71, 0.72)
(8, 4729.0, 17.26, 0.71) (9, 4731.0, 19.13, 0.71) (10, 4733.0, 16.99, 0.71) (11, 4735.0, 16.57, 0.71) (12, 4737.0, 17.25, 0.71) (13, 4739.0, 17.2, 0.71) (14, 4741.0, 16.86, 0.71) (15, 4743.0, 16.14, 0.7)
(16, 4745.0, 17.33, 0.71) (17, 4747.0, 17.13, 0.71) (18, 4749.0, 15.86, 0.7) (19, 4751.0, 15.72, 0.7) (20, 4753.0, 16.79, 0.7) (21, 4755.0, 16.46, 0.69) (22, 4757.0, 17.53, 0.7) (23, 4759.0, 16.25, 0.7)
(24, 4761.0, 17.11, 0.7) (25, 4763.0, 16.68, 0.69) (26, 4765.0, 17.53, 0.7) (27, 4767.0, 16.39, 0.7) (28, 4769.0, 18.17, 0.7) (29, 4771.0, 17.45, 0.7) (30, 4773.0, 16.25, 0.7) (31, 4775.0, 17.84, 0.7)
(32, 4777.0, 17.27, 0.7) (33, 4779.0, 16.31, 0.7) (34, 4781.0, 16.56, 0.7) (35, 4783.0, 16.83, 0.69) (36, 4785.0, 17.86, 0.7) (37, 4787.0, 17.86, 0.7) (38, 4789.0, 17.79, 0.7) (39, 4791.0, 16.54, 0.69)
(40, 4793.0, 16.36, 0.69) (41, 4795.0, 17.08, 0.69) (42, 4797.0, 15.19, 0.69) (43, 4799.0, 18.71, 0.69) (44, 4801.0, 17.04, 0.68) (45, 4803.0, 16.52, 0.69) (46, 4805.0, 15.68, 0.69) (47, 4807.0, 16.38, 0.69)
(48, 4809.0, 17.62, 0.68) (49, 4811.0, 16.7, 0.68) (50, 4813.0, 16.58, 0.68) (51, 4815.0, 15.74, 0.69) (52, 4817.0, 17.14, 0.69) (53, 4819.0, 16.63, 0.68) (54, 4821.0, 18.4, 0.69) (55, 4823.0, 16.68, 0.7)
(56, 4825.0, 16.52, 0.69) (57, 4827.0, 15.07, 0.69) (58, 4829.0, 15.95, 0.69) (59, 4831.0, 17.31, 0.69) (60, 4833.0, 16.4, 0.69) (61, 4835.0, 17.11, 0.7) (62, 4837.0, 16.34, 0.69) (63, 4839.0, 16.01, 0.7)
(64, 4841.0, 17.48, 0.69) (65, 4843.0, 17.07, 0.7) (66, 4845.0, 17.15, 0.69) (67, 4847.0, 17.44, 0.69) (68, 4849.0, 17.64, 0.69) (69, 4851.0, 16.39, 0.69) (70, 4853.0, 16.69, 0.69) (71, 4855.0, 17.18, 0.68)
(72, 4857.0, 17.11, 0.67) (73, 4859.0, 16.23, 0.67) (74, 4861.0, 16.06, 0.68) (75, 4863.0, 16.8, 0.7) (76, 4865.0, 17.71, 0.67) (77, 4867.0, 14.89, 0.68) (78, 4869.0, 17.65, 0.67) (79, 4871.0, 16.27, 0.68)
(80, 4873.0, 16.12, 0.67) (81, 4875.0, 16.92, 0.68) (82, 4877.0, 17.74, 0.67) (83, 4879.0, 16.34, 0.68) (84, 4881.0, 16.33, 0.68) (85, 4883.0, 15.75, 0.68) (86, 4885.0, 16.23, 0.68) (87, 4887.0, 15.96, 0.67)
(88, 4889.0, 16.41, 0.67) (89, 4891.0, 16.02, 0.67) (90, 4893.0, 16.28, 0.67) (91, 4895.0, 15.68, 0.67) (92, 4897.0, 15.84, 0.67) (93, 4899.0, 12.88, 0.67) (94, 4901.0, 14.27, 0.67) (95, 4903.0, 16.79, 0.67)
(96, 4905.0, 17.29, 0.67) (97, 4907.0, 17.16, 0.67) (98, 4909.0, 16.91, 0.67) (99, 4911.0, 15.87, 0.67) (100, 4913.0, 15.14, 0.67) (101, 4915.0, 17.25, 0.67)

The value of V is 1.0 Ang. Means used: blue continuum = 17.2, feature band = 16.6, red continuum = 16.8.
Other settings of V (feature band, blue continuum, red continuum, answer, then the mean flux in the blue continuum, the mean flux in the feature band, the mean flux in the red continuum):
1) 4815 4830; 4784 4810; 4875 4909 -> 0.16 Ang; 17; 16.6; 16.1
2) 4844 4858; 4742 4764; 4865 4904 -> -0.76 Ang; 16.6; 17.1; 16.1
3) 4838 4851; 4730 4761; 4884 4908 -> -0.67 Ang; 16.9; 17.1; 15.9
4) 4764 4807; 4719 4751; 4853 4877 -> -0.29 Ang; 17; 17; 16.7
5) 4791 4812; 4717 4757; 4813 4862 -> 0.12 Ang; 16.9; 16.7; 16.7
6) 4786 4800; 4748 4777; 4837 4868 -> -0.20 Ang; 16.9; 17.1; 16.8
